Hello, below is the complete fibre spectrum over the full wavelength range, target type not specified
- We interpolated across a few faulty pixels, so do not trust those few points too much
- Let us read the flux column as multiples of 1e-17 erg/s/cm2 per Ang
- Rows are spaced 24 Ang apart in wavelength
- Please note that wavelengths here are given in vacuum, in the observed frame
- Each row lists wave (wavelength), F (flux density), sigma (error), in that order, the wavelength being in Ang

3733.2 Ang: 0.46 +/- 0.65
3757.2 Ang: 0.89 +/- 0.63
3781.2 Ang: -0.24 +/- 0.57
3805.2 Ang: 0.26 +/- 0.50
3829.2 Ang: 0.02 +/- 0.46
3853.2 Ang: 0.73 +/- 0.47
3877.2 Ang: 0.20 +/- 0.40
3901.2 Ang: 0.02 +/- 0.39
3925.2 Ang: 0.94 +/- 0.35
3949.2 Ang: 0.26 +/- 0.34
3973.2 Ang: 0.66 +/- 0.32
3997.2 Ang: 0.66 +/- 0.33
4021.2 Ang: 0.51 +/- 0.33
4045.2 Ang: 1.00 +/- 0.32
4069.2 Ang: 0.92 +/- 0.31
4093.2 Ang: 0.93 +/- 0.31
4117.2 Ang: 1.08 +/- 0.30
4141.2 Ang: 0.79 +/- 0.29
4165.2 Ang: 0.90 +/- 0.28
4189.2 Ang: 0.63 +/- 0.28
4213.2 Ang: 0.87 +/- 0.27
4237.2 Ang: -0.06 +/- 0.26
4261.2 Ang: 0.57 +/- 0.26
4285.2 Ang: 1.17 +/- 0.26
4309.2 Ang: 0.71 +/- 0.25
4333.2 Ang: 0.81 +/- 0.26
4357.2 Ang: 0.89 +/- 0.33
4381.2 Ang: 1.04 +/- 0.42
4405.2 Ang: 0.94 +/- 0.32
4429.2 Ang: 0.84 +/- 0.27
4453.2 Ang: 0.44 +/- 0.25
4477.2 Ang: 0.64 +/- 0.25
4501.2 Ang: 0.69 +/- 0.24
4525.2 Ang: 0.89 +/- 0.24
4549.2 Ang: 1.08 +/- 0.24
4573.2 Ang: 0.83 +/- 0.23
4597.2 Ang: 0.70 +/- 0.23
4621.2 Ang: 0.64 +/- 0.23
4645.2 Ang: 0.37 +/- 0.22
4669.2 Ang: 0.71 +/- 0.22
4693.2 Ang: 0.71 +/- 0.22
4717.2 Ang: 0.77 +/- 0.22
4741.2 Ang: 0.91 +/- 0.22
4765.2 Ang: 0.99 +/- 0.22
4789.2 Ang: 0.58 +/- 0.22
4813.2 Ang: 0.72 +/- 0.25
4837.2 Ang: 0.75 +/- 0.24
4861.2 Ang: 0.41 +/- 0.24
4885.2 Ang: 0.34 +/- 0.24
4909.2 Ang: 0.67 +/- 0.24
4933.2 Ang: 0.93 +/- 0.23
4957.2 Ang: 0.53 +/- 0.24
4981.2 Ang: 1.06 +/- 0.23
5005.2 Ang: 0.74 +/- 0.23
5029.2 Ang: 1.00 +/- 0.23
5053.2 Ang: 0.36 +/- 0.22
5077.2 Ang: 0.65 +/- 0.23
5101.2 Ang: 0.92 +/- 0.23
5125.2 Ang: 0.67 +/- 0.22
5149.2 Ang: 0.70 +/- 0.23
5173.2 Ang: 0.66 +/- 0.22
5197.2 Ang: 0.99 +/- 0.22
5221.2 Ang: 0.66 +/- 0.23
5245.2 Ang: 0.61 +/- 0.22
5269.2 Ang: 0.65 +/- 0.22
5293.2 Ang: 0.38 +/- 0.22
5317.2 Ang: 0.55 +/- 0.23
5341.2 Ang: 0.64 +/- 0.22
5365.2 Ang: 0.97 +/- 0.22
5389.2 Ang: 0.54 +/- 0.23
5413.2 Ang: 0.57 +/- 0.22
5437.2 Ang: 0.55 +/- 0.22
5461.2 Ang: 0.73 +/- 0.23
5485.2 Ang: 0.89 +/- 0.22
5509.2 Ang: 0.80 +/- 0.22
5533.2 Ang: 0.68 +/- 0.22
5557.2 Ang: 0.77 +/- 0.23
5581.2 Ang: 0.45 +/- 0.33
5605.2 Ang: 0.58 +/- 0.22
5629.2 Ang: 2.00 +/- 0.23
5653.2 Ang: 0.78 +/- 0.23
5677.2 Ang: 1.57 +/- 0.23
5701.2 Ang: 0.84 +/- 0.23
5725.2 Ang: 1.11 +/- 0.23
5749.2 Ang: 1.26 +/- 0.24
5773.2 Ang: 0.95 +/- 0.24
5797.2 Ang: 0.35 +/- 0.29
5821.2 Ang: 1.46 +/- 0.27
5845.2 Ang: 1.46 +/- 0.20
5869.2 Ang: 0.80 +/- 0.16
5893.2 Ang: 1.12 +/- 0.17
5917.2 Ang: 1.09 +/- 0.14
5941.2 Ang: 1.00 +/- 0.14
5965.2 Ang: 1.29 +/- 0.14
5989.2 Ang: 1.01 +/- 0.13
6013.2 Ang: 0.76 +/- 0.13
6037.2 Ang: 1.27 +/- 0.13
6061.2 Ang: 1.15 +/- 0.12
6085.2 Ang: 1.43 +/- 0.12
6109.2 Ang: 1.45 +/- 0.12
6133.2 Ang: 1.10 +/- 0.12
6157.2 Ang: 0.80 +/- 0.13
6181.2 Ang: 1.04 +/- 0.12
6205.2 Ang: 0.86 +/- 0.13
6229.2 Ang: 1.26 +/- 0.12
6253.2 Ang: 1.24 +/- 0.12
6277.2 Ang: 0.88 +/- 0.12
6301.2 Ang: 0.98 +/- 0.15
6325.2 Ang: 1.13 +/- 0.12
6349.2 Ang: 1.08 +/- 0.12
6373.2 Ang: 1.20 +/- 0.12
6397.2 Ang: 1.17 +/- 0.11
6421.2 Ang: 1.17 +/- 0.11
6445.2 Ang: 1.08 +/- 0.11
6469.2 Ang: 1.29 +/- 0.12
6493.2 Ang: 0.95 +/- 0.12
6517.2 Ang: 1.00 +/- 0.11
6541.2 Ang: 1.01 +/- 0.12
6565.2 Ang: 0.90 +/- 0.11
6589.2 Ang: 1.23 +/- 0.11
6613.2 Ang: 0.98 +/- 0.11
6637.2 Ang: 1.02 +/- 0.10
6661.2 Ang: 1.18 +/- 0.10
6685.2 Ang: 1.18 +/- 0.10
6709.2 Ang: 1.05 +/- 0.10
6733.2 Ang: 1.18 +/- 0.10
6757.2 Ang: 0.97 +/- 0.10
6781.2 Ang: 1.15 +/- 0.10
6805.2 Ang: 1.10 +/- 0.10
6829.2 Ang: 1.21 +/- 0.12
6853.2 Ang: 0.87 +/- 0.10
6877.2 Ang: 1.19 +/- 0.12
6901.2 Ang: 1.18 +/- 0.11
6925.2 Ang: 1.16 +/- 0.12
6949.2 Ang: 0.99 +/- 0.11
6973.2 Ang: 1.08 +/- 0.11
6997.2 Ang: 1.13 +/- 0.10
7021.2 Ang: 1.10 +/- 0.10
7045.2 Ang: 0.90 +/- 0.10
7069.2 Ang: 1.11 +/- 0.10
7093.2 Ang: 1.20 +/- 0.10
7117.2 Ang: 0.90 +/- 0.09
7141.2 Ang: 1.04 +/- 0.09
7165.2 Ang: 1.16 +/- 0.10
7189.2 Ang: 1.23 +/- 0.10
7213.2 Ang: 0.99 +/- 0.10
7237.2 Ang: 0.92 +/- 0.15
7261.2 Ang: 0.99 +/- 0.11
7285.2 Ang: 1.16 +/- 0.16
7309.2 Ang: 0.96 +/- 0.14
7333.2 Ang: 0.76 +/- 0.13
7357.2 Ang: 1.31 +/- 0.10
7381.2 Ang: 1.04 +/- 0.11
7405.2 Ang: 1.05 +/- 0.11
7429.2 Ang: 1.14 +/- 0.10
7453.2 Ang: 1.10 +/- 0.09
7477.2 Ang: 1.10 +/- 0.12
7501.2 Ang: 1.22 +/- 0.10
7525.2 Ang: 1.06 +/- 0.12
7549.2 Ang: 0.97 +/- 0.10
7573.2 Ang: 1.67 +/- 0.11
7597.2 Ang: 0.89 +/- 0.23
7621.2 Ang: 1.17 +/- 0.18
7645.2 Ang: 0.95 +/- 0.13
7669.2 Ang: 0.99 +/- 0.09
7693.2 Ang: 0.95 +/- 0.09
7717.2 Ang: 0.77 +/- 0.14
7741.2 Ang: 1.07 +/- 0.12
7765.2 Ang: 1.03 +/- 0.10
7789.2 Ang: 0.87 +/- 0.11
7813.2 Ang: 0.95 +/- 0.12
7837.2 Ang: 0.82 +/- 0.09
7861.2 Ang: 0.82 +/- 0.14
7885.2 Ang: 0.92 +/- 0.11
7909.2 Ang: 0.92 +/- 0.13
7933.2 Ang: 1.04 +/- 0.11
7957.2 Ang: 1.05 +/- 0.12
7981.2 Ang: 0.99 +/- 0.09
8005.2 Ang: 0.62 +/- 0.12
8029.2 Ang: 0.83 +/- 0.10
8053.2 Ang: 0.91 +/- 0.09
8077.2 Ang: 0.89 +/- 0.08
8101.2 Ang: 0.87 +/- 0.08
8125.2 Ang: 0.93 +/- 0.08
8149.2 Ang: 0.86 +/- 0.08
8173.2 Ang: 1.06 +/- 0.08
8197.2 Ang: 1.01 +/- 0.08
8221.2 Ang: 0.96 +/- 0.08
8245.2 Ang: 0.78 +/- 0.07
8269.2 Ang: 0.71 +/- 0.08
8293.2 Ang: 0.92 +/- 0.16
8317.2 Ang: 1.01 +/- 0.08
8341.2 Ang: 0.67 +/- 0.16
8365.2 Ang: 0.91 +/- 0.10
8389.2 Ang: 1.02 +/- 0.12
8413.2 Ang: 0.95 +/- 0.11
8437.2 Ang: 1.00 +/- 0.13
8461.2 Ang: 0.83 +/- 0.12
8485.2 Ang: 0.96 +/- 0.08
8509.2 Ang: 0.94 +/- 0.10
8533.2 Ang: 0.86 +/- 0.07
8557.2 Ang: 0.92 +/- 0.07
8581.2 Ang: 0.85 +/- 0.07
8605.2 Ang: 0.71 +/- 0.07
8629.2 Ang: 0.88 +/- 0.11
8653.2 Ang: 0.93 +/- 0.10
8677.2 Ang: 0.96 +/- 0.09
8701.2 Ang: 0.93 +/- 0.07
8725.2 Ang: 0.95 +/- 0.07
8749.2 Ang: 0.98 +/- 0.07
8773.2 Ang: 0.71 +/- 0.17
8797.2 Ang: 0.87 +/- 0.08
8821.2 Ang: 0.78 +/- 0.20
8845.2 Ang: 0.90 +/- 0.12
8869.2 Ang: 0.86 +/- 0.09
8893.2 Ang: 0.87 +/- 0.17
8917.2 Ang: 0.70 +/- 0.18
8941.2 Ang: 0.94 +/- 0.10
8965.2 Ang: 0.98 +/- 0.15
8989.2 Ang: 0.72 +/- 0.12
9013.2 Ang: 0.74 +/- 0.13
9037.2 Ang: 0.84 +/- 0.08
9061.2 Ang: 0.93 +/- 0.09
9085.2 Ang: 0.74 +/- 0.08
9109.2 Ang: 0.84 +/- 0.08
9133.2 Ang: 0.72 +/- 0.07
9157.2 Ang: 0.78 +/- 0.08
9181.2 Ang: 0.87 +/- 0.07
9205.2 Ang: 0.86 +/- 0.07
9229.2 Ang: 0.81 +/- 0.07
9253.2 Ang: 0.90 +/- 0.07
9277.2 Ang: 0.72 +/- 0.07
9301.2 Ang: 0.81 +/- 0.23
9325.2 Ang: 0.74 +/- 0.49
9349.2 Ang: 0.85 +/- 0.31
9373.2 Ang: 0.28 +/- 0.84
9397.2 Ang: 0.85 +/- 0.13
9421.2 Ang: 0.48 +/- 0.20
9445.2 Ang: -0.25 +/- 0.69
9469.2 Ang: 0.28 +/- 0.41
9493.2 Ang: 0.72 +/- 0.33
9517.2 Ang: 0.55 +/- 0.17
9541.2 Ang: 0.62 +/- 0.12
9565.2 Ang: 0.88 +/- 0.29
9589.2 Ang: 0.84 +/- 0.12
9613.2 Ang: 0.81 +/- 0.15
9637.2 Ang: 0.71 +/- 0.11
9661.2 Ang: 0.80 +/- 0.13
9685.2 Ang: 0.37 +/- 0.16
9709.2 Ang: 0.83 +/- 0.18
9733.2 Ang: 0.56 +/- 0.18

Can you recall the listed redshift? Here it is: 0.51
